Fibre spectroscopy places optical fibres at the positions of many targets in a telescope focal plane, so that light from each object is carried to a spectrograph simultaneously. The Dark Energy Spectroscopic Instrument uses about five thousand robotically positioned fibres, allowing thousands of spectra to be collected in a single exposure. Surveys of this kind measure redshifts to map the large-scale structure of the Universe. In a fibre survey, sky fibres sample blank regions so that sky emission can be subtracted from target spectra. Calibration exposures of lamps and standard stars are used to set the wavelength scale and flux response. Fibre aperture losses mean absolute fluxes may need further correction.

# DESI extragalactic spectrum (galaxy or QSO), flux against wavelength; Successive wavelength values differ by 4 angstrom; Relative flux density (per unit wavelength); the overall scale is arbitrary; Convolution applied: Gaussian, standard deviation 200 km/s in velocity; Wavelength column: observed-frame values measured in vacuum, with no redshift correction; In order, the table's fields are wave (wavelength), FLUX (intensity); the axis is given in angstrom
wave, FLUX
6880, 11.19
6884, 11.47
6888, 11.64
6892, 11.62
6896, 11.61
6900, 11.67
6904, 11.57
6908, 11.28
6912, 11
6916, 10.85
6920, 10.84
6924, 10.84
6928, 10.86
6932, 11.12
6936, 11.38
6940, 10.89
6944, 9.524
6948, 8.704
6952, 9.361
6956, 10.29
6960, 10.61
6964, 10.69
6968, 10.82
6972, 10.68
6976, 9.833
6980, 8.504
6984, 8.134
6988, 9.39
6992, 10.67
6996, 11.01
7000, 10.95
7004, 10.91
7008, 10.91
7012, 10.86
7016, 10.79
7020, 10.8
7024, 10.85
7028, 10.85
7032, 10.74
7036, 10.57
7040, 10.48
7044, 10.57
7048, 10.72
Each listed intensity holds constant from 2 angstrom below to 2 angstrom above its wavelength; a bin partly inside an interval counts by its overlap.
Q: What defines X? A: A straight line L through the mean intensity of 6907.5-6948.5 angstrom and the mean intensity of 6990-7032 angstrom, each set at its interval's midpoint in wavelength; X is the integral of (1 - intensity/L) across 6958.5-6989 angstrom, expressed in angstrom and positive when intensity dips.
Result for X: 2.7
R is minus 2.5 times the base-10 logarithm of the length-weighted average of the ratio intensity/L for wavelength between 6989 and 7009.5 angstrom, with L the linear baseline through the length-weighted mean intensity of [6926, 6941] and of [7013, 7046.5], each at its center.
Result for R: 0.00 mag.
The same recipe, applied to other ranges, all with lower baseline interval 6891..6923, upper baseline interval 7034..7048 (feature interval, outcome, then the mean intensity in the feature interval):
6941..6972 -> 0.10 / 10.1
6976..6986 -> 0.25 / 8.62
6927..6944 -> 0.02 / 10.9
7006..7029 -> -0.02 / 10.8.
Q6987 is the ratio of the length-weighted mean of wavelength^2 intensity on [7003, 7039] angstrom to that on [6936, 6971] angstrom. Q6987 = 1.08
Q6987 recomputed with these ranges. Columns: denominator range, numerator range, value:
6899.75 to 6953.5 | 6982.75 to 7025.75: 1.01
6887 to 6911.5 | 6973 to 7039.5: 0.93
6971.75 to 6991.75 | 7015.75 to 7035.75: 1.17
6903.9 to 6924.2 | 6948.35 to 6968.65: 0.94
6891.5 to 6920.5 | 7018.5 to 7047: 0.98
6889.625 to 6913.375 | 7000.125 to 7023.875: 0.98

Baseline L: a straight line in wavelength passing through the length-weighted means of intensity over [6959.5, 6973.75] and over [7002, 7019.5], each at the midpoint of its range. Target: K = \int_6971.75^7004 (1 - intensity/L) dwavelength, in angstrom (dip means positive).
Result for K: 2.6 angstrom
